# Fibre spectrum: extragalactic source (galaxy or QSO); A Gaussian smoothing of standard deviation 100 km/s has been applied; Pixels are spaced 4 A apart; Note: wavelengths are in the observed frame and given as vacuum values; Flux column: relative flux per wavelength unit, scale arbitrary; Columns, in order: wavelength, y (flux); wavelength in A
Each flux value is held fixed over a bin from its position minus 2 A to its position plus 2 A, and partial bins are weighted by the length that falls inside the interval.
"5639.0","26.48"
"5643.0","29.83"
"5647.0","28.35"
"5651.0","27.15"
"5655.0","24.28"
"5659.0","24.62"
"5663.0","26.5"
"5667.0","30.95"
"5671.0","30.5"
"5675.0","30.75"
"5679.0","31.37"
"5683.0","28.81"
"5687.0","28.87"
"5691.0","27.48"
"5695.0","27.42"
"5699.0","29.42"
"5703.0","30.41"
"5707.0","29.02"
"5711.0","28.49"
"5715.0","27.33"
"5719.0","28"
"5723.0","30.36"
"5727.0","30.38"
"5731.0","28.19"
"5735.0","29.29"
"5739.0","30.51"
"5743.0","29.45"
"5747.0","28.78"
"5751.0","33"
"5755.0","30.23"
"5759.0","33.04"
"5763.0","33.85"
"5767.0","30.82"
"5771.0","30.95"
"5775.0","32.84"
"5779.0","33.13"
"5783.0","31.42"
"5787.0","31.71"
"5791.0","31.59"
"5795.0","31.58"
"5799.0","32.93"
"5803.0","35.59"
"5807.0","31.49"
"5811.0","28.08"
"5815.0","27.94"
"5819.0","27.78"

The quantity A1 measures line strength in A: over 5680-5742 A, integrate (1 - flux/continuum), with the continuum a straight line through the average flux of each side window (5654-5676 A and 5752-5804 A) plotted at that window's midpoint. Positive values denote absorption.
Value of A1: 1.5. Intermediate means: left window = 28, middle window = 29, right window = 32.2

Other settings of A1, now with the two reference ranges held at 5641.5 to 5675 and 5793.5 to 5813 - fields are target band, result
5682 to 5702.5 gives 0.2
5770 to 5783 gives -0.4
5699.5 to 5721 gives 0.5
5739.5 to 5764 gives -0.6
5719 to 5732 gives 0.1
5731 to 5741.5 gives 0.2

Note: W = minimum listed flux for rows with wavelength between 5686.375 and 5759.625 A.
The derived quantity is 27.33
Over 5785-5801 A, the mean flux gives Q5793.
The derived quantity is 32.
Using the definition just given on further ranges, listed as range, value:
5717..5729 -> 29.6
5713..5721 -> 27.7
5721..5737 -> 29.6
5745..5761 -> 31.3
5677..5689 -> 29.7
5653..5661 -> 24.5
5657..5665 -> 25.6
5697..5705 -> 29.9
